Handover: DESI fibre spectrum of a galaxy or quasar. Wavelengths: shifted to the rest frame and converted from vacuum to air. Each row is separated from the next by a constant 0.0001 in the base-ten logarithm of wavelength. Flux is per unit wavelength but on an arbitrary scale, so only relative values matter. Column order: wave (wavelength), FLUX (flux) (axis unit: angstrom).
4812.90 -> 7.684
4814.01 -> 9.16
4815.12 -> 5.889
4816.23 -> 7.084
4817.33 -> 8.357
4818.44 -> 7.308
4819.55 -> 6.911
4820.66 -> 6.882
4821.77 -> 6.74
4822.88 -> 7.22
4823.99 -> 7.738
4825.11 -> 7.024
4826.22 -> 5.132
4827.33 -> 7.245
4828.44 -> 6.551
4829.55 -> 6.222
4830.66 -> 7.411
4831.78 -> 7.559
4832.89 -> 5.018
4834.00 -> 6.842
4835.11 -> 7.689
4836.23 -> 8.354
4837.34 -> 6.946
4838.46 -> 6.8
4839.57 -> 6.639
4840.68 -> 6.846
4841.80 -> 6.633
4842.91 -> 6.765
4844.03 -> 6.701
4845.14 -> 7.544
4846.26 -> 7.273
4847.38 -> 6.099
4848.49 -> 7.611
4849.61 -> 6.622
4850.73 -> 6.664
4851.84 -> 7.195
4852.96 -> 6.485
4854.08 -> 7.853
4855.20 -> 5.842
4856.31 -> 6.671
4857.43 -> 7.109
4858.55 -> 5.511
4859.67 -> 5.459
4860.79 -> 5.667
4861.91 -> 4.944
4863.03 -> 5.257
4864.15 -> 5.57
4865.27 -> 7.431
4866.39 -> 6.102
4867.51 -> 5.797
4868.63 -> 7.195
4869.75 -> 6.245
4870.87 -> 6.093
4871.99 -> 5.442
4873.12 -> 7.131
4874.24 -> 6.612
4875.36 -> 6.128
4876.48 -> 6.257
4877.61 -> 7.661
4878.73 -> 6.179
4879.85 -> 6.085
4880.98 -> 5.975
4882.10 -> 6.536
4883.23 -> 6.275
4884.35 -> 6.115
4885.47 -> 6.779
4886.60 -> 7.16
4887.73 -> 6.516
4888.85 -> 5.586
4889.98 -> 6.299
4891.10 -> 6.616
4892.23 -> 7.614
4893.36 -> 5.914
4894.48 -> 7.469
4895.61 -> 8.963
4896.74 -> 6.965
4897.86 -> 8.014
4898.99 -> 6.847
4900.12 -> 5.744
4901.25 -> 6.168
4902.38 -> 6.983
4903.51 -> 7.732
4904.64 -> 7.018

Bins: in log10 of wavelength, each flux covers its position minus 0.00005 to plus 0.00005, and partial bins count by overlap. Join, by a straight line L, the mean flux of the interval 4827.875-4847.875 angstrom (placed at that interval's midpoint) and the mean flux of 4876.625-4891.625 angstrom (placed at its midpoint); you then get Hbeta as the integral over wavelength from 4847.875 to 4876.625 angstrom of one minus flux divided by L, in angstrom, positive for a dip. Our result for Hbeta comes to 1.3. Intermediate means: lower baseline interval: 6.89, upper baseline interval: 6.44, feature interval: 6.34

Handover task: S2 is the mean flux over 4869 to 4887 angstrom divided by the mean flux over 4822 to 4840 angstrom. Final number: 0.93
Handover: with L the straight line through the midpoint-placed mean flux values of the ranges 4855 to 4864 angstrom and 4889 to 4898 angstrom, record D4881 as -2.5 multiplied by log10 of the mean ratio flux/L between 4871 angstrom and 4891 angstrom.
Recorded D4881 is 0.04 mag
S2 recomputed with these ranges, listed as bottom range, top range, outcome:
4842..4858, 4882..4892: 0.94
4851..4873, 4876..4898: 1.08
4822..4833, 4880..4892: 0.95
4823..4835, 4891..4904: 1.05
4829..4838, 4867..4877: 0.90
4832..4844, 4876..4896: 0.97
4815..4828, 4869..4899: 0.95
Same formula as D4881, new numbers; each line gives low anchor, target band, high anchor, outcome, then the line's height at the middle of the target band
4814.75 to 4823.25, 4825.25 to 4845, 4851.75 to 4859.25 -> 0.01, 6.87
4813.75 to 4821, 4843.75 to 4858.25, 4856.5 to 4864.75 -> -0.14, 6.06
